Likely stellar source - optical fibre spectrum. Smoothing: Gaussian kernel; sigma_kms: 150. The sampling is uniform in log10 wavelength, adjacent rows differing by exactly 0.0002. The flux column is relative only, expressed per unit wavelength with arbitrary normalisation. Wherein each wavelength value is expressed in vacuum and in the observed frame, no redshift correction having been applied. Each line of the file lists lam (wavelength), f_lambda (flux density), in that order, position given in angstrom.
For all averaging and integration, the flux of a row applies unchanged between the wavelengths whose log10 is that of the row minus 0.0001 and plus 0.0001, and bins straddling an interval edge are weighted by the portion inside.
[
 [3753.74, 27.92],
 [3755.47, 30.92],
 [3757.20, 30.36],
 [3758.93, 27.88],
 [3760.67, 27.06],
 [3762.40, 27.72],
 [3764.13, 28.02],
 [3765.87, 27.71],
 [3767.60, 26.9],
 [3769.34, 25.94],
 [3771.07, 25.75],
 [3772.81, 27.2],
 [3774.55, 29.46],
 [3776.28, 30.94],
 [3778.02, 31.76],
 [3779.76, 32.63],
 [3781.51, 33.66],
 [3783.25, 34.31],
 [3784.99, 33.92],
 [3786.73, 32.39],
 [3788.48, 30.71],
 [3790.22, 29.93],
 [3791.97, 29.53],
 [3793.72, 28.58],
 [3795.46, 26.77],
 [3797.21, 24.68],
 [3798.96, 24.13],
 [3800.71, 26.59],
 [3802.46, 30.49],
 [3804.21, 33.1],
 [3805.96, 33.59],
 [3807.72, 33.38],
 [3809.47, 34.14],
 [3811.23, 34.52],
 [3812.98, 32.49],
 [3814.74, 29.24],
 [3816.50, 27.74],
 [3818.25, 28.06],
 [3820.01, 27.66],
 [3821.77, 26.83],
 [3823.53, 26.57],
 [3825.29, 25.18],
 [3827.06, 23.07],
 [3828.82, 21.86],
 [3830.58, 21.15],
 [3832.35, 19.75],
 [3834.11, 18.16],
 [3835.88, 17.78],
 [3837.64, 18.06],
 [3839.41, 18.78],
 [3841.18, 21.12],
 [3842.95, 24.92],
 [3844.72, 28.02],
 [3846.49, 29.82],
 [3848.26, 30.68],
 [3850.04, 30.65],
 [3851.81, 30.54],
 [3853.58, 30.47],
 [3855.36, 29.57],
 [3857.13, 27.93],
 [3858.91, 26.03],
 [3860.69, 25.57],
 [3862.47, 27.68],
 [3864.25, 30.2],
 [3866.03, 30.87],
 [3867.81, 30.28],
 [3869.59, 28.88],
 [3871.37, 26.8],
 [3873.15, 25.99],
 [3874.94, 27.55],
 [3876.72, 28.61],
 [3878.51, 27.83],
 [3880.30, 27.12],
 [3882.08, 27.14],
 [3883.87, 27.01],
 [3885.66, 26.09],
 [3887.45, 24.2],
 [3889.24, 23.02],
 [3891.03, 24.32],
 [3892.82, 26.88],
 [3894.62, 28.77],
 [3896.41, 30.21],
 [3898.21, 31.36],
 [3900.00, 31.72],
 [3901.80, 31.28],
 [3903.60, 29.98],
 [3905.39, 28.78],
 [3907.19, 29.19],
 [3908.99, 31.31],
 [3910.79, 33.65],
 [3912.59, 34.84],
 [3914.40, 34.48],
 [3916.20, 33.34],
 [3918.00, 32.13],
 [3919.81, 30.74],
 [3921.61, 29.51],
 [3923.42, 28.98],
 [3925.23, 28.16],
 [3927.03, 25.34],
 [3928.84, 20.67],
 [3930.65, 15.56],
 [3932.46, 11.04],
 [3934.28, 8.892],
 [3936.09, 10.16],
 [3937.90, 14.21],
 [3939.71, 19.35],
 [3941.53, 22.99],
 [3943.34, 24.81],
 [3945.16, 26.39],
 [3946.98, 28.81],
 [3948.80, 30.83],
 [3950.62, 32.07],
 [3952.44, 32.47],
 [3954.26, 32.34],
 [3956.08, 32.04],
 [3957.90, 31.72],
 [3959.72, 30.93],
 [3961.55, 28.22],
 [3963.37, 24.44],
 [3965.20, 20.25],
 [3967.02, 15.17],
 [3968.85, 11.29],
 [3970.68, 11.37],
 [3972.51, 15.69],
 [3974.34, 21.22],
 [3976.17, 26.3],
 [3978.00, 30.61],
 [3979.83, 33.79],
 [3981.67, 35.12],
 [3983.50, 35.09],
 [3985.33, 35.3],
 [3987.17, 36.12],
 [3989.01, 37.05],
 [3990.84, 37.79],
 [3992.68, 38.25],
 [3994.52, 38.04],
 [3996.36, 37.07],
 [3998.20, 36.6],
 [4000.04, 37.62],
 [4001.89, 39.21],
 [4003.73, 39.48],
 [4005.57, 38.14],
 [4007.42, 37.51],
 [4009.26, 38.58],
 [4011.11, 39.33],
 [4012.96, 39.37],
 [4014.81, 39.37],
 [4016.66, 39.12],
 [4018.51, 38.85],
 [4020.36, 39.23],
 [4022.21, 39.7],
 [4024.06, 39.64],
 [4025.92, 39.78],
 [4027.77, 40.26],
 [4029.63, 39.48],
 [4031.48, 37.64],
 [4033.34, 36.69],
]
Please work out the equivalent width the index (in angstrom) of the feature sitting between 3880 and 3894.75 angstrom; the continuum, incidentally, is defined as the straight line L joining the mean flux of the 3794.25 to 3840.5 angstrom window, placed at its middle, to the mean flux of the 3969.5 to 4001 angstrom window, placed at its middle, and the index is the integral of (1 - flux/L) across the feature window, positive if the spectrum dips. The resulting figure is 1.4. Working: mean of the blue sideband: 26.3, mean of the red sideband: 31.8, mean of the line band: 25.9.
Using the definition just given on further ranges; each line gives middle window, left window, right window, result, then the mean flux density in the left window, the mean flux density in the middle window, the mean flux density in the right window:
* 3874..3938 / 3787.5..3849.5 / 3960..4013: 5.48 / 26.8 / 26.6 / 31.4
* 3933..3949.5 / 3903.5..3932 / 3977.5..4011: 5.82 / 28.9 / 20.4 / 36.9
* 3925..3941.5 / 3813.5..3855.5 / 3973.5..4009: 7.67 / 25.2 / 16.9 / 35.4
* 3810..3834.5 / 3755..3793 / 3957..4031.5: 3.51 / 29.7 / 26.1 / 33.4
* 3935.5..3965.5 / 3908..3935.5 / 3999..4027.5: 4.12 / 26.4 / 26.3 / 39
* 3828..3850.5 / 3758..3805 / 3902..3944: 3.70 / 29.2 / 23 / 25.2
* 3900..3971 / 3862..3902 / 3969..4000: 9.19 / 27.9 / 25.8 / 31.3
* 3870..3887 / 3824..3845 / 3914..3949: -3.61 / 21.4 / 27.1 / 23.5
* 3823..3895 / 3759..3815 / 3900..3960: 6.09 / 29.9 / 26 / 26.9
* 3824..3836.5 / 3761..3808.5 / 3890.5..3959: 3.28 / 29.6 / 21.2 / 27.1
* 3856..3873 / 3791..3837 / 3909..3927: 0.59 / 27.1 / 28.2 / 31.4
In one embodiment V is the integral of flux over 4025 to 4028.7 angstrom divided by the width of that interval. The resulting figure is 40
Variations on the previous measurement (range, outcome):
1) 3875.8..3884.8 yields 27.5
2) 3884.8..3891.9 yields 24.4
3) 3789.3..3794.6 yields 29.4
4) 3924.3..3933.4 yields 20.1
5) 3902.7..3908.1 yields 29.3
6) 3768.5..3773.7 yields 26.3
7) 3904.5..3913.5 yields 31.5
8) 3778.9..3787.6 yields 33.4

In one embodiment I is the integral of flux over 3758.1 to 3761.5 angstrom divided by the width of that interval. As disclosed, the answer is 27.4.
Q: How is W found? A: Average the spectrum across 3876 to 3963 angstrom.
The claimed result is 27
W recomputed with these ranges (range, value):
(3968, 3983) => 23.6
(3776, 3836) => 28.5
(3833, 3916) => 27.7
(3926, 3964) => 24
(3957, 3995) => 28.2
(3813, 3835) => 24.9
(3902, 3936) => 26.7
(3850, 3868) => 29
